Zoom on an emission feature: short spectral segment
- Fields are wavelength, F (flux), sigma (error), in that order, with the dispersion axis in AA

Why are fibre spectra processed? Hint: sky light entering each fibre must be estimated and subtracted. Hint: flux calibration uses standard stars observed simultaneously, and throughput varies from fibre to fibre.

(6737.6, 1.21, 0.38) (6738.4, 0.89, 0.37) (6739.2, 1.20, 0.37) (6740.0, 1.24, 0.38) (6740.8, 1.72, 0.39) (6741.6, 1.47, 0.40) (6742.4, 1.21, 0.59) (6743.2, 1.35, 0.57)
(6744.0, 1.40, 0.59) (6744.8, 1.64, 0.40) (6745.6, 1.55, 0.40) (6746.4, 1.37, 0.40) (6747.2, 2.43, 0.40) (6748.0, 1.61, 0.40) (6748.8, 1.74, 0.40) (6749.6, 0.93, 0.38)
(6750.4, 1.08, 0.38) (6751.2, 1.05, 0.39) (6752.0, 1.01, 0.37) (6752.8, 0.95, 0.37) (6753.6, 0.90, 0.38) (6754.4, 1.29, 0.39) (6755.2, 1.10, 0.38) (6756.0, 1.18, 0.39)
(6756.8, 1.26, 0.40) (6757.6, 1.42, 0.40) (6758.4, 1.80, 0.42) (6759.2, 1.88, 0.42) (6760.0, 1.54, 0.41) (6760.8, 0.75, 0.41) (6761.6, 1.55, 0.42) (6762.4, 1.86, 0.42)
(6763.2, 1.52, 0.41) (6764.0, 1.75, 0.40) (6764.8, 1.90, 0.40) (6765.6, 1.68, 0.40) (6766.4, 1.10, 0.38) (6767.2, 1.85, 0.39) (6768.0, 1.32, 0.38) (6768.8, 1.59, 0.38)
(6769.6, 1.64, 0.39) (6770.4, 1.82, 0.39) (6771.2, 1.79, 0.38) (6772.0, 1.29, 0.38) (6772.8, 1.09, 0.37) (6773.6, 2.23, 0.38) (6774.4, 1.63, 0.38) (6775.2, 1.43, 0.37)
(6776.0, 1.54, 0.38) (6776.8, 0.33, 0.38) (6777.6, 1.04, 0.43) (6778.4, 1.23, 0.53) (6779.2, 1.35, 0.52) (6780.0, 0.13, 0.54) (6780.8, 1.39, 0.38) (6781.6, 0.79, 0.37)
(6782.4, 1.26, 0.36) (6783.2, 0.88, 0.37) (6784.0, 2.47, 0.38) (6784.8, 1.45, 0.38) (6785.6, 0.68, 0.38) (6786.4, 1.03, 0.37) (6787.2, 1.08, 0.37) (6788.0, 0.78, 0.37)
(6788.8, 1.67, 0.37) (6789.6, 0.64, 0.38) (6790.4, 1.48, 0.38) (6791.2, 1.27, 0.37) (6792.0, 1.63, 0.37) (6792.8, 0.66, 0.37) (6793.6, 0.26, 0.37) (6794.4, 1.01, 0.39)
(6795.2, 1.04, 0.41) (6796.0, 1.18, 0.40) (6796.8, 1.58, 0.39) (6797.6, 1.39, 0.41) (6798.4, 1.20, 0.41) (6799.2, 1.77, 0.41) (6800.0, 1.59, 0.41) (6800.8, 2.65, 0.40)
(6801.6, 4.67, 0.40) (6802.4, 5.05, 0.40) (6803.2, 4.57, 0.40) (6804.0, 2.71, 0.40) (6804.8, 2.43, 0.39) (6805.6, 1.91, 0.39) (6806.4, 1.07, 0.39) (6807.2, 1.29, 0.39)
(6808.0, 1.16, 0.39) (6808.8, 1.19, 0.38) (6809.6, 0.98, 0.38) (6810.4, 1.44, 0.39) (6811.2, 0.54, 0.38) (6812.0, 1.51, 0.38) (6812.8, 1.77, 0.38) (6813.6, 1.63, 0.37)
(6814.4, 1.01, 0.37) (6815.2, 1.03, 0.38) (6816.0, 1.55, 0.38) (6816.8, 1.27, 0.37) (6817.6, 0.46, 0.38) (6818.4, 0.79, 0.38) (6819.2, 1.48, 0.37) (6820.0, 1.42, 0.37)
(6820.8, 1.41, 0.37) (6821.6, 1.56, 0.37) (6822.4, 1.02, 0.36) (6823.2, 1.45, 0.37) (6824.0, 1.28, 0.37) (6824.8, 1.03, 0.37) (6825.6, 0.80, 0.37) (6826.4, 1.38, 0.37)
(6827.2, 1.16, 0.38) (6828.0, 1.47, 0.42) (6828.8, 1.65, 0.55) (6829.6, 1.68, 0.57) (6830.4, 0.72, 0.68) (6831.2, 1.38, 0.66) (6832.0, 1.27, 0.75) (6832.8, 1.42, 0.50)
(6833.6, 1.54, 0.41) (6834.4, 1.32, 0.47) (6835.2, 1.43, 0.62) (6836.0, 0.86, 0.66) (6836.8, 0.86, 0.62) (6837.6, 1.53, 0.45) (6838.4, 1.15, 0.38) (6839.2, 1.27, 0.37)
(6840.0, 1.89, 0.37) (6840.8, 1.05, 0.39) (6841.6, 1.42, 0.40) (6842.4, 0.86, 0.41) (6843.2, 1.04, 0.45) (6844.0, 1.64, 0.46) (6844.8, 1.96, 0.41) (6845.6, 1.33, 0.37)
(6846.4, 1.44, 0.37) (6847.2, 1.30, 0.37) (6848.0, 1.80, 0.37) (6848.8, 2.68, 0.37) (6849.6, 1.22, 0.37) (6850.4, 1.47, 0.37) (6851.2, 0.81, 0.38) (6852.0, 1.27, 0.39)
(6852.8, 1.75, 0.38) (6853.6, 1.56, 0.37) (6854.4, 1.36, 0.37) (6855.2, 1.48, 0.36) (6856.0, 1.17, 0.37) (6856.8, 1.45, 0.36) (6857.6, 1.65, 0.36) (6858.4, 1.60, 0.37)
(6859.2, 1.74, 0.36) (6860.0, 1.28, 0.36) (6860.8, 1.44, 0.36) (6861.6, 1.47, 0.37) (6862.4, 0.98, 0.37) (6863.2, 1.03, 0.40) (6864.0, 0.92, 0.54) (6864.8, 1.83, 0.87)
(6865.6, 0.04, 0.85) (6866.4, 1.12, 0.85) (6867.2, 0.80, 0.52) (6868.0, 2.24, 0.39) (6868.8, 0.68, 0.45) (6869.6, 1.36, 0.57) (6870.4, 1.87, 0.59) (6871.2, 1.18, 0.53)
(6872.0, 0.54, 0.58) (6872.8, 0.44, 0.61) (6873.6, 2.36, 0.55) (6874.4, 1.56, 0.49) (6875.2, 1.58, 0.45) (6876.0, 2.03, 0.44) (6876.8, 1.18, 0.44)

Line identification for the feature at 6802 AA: H-beta 4861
